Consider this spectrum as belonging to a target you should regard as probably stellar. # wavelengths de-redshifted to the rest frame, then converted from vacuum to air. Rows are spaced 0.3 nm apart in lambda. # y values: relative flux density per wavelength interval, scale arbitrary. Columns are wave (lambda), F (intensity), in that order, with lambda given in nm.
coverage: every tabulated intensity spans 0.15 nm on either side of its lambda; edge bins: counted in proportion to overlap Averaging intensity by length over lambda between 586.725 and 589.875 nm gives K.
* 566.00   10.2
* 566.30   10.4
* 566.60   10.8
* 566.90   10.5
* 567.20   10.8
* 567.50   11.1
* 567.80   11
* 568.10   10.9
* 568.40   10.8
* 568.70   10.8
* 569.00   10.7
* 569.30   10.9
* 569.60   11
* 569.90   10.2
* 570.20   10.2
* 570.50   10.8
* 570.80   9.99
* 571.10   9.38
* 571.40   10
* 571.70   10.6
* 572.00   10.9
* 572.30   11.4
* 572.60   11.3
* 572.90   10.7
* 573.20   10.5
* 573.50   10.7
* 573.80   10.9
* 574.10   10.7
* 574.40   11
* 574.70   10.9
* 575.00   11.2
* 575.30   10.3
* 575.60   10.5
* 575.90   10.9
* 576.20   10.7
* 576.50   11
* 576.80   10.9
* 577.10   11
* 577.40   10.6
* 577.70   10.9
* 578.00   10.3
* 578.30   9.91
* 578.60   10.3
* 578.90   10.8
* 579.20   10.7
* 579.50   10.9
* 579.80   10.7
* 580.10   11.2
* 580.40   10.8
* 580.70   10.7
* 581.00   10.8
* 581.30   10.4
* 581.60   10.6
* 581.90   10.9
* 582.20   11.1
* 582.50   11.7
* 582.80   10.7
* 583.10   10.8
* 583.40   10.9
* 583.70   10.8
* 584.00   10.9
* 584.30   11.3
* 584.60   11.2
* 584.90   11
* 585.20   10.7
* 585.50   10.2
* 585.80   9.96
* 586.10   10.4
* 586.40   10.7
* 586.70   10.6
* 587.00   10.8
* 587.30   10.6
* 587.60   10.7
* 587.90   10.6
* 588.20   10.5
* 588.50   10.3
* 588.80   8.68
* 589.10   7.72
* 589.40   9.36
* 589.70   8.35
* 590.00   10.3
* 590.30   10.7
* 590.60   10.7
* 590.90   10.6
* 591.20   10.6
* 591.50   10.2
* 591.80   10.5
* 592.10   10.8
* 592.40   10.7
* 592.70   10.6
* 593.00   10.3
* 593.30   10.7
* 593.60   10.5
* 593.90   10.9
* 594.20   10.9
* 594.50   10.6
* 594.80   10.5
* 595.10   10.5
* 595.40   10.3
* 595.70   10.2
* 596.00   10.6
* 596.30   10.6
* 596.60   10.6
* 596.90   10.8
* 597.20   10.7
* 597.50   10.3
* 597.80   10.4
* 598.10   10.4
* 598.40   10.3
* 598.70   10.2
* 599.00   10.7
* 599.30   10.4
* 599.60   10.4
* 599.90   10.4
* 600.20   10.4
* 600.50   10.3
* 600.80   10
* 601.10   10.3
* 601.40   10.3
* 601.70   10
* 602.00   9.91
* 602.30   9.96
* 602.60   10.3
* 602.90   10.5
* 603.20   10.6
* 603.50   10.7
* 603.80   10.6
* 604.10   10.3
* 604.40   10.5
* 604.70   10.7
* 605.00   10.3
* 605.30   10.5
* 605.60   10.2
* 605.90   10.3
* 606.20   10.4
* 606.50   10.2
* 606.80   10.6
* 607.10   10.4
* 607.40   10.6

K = 9.8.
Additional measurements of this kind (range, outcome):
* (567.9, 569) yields 10.8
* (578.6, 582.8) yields 10.8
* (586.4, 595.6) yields 10.3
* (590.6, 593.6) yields 10.6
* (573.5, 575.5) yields 10.8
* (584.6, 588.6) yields 10.6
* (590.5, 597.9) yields 10.6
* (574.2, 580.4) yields 10.7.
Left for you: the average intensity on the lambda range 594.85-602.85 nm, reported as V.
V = 10.4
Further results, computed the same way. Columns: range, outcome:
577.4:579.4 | 10.5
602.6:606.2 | 10.5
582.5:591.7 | 10.4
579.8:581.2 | 10.8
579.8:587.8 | 10.8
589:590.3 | 9.18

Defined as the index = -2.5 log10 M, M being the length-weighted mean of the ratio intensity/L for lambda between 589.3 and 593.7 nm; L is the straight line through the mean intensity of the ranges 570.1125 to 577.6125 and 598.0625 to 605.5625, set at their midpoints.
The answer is 0.015 mag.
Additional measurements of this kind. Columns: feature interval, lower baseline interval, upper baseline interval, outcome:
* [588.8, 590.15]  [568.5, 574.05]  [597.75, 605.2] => 0.17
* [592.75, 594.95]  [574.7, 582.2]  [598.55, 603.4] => -0.02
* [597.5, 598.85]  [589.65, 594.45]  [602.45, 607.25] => 0.02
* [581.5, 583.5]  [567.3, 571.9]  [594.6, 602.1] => -0.05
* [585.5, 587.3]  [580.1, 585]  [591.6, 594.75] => 0.03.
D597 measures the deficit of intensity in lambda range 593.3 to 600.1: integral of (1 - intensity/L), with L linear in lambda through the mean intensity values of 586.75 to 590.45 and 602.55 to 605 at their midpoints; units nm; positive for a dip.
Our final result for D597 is -0.19 nm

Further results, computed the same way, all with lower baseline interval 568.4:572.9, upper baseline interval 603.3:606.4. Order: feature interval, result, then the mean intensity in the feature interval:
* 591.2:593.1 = -0.005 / 10.5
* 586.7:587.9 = -0.017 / 10.7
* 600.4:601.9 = 0.043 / 10.2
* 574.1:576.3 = -0.043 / 10.8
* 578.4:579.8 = -0.012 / 10.7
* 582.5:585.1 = -0.111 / 11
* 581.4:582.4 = -0.032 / 10.9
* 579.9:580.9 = -0.031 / 10.9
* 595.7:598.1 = -0.013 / 10.5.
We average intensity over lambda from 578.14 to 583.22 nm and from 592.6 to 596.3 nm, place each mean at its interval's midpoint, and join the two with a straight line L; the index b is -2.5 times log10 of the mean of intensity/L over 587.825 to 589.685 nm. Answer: 0.13 mag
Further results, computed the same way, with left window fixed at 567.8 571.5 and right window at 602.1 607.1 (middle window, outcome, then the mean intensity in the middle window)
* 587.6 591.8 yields 0.05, 9.94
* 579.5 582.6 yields -0.04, 10.9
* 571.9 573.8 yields -0.04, 10.9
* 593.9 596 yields -0.01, 10.5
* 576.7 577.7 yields -0.04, 10.8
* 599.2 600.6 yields 0.00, 10.4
